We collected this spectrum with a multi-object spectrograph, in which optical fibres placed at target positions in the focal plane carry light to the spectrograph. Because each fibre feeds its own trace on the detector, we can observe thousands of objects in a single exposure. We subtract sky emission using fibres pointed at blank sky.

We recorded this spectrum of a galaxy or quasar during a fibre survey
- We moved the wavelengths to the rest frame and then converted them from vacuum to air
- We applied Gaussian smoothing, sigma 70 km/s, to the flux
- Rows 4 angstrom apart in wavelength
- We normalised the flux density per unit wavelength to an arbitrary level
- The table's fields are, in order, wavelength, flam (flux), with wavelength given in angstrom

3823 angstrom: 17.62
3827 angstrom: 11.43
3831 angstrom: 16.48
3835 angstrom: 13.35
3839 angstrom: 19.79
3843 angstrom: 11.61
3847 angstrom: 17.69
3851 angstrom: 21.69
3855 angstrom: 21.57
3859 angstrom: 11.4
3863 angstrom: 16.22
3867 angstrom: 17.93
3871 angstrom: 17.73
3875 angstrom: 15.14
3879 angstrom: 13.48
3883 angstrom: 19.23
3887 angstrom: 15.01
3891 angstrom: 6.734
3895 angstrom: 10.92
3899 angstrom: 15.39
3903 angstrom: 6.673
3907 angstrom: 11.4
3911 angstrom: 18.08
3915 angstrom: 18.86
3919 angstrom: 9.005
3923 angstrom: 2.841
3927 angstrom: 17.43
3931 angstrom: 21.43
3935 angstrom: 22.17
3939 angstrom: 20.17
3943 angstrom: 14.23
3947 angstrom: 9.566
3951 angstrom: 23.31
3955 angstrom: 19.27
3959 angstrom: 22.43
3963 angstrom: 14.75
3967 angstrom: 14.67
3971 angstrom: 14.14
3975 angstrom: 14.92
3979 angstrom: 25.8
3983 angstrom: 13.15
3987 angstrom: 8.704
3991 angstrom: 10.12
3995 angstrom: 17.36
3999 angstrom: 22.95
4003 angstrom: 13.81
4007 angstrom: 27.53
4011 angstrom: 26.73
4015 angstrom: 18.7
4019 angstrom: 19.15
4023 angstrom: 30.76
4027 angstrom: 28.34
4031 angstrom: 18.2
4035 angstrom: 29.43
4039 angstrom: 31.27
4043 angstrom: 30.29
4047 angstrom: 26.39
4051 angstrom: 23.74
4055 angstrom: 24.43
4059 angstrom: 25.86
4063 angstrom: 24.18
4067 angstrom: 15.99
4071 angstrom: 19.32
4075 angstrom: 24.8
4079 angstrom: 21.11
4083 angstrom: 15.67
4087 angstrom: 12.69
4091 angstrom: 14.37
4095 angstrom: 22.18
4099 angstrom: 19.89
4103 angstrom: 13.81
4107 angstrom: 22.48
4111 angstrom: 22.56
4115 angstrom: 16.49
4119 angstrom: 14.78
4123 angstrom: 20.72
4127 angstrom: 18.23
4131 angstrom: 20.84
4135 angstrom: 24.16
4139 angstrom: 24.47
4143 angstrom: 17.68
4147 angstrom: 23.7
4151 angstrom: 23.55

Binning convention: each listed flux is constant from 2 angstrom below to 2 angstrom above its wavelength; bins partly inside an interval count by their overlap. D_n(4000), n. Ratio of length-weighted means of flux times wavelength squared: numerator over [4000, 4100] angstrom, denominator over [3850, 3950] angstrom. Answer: 1.63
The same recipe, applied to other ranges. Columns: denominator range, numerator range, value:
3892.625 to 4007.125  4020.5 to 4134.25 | 1.47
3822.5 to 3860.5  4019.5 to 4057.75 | 1.81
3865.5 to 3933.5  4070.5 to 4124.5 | 1.47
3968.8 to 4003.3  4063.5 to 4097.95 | 1.24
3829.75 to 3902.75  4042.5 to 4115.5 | 1.50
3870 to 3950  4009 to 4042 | 1.88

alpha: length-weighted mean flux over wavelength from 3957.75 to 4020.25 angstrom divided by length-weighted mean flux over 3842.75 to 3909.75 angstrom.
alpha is 1.2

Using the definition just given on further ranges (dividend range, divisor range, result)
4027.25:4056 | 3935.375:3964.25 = 1.47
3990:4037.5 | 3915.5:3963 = 1.35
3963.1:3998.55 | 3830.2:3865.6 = 0.91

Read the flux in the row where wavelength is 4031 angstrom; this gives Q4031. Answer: 18.2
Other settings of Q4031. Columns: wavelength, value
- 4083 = 15.67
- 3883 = 19.23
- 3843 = 11.61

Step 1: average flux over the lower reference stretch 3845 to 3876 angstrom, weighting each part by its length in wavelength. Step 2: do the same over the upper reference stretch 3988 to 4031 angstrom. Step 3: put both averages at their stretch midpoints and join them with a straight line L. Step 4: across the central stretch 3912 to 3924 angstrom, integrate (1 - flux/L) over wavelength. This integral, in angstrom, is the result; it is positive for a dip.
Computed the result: 4.67 angstrom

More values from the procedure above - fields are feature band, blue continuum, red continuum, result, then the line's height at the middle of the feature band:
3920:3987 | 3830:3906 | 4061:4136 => 0.2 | 16.6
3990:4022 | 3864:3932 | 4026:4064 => 3.9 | 22.9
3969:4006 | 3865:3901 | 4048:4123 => 2.8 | 17.3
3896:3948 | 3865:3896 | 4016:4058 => 9.6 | 17.7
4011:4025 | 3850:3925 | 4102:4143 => -4.9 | 17.3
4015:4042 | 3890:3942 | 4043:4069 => -4.6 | 22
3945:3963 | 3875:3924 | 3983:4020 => -3.1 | 15.5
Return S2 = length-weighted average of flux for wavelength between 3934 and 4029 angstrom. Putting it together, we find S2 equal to 18.8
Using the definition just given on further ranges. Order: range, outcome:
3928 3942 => 20.5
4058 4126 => 19.1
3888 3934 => 12.9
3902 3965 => 15.9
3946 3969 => 17.7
